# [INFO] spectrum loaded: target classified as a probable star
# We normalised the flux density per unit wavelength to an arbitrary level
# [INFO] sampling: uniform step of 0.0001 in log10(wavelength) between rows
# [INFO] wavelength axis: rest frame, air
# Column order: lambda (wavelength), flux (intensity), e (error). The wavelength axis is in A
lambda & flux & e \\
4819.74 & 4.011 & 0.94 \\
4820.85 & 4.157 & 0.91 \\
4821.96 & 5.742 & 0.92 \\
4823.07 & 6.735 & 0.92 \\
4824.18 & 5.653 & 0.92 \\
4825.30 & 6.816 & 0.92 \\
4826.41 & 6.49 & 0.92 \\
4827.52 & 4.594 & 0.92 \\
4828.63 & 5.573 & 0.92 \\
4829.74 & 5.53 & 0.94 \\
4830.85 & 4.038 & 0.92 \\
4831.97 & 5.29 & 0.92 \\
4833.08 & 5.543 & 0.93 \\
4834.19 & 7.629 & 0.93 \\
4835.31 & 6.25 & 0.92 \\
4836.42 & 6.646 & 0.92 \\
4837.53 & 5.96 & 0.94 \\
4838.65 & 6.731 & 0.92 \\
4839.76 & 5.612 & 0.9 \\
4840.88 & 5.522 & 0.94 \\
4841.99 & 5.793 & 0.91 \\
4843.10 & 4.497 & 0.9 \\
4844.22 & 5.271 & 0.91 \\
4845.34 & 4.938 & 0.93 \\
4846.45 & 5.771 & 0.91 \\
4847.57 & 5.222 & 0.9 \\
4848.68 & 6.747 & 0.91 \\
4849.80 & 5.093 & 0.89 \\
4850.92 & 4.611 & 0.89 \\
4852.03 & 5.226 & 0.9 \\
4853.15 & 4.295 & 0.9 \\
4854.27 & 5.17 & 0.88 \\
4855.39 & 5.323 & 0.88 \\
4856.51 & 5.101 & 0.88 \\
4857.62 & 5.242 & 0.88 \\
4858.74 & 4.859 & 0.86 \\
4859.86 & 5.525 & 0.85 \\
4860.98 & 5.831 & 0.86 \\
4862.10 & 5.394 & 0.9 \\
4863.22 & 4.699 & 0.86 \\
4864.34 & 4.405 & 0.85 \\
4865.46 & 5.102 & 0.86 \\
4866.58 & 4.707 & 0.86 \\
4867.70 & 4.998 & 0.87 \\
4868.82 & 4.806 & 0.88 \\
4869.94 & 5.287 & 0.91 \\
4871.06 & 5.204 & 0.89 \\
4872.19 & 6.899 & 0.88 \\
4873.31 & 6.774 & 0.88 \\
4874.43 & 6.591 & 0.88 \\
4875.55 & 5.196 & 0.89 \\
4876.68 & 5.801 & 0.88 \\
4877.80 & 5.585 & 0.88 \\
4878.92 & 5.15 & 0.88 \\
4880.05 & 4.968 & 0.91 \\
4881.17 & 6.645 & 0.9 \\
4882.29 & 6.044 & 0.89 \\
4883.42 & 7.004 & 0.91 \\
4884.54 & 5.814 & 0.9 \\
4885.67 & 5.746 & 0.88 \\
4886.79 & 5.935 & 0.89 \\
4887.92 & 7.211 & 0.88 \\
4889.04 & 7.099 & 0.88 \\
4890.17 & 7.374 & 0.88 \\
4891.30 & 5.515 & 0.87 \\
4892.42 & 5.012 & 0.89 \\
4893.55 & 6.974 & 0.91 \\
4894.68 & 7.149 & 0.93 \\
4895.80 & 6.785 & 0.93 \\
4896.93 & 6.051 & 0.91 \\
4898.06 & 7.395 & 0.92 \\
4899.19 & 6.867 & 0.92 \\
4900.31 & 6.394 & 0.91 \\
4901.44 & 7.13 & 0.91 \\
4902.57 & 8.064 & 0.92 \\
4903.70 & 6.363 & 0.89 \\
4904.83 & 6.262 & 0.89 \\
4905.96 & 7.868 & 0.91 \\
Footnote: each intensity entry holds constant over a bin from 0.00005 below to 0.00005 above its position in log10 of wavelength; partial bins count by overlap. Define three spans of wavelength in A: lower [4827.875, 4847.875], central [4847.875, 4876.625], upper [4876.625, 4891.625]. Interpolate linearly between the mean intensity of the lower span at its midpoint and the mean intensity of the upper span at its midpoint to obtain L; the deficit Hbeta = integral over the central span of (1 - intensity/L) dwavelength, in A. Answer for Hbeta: 2.9 A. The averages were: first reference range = 5.65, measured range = 5.33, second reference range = 6.16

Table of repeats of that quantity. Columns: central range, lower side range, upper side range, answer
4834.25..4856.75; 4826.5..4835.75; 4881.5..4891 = 1.1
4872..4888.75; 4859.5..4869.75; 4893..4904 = -0.5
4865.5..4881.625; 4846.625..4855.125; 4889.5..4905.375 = 0.9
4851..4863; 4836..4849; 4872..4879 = 1.4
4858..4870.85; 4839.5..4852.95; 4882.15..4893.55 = 1.5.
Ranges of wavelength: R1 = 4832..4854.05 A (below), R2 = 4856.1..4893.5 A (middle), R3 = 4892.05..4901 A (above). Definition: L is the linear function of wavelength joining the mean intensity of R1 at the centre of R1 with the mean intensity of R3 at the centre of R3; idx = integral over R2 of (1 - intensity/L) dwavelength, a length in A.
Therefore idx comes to 3.2 A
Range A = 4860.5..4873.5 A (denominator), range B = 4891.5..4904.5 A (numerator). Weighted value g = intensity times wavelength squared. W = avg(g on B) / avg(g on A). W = 1.3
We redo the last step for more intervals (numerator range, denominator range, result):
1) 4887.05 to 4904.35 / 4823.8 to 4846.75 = 1.21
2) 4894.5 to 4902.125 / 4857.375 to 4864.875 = 1.35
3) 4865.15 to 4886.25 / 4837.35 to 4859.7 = 1.08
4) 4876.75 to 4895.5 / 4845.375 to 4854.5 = 1.20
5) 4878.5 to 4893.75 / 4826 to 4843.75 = 1.10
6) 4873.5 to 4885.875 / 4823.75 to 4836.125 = 1.04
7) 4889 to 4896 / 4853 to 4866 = 1.29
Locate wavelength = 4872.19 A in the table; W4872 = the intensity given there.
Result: 6.899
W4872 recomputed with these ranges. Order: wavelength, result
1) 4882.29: 6.044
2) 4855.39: 5.323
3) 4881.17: 6.645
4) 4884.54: 5.814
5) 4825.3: 6.816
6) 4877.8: 5.585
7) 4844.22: 5.271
